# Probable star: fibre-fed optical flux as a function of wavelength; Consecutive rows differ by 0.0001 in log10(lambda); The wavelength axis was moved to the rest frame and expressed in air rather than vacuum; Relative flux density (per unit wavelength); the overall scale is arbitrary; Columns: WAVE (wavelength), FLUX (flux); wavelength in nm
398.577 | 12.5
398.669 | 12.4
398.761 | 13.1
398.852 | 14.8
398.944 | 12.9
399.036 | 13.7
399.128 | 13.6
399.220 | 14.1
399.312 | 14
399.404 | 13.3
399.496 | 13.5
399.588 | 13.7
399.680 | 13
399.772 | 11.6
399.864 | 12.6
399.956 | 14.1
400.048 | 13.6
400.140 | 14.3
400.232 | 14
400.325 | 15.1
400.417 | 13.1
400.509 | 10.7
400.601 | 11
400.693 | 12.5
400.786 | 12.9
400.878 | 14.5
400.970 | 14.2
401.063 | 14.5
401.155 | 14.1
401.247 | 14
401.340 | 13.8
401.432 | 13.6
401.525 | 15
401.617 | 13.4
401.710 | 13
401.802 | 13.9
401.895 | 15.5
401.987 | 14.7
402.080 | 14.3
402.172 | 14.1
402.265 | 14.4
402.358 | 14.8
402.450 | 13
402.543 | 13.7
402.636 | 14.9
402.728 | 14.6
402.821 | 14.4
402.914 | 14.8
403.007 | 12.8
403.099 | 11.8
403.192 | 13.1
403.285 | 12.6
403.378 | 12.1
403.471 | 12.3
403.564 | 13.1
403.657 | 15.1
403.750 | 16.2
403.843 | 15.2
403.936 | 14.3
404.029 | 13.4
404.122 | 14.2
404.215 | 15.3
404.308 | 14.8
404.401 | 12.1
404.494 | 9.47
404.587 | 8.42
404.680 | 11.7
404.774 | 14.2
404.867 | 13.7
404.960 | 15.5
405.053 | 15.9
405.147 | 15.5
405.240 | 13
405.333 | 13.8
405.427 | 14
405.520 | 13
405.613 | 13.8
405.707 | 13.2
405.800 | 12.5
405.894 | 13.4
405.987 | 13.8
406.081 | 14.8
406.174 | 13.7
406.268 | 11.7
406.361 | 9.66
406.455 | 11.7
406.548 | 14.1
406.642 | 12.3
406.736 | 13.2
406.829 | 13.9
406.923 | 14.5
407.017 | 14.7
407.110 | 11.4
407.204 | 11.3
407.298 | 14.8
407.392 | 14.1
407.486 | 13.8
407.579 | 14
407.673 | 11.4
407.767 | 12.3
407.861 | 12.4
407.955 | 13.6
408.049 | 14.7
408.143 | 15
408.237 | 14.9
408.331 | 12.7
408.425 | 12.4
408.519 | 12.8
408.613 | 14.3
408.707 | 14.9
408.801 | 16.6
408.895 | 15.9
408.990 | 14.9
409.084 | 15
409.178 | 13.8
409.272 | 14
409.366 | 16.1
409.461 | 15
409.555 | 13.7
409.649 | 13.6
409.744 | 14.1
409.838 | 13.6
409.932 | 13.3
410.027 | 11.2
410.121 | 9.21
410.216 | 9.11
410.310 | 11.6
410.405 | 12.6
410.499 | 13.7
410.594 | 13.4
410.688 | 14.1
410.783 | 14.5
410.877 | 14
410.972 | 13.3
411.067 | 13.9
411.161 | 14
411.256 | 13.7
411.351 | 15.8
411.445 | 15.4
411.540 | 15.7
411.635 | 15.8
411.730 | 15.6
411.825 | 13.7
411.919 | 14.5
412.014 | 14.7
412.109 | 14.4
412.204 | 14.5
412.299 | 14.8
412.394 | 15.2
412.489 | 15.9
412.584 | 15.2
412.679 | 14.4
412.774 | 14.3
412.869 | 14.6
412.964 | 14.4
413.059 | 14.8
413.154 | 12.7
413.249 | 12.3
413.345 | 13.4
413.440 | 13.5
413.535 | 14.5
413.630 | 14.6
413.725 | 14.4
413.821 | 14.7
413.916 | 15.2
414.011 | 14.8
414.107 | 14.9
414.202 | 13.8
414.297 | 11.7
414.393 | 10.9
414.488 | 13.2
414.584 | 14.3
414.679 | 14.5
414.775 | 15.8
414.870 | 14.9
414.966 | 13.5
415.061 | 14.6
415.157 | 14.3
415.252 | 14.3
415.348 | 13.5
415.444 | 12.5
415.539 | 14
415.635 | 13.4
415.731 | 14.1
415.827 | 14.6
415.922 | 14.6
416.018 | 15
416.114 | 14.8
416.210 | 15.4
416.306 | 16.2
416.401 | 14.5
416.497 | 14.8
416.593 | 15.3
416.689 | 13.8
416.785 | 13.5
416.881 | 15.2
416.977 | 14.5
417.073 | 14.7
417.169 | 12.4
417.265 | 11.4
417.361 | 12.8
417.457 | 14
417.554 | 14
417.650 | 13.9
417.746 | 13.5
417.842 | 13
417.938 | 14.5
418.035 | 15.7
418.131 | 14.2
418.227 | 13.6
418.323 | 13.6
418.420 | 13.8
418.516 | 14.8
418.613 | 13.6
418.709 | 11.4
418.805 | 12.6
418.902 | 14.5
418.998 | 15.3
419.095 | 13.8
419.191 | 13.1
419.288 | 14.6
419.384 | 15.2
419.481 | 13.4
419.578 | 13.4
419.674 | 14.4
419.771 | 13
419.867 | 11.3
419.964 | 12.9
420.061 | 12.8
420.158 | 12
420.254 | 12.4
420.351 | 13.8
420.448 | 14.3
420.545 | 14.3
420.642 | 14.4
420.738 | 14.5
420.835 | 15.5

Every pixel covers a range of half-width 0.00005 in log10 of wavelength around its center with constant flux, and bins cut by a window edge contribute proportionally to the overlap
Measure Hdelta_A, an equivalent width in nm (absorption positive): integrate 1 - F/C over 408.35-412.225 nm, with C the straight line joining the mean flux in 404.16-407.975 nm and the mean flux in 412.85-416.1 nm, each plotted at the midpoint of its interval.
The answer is -0.10 nm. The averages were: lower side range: 13.2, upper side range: 14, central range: 13.9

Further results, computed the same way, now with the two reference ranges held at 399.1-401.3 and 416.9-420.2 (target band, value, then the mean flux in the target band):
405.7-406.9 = 0.05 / 12.9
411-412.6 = -0.16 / 14.8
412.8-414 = -0.05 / 14.1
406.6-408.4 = 0.01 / 13.4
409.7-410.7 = 0.09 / 12.3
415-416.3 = -0.07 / 14.3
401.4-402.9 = -0.09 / 14.2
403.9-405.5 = 0.00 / 13.5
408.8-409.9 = -0.09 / 14.6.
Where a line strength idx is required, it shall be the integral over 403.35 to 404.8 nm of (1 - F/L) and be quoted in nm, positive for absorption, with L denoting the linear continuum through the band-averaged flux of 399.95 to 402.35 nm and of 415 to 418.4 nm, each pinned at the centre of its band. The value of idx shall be 0.064 nm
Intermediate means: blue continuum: 13.8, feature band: 13.2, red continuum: 14.1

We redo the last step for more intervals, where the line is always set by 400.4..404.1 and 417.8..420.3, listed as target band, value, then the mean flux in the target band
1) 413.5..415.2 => -0.06 nm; 14.1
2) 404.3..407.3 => 0.13 nm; 13.1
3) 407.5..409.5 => -0.06 nm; 14.1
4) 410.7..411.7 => -0.07 nm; 14.6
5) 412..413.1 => -0.09 nm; 14.8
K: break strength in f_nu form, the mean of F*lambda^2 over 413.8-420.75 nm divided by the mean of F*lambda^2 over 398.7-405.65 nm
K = 1.10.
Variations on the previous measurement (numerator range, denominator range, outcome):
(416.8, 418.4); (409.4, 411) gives 1.10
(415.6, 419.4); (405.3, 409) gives 1.10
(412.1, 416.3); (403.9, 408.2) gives 1.11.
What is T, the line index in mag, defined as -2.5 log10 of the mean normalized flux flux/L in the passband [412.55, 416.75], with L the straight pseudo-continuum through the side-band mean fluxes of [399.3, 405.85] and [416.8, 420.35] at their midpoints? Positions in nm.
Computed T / -0.047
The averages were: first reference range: 13.6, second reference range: 13.6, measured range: 14.2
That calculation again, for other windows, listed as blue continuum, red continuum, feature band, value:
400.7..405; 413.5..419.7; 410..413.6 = 0.00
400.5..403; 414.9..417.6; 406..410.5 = 0.05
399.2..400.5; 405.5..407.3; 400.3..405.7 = -0.03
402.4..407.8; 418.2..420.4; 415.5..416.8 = -0.09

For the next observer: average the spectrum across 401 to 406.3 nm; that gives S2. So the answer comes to 13.7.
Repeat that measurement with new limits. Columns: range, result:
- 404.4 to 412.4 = 13.6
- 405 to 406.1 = 13.9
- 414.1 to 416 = 13.9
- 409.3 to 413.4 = 13.9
